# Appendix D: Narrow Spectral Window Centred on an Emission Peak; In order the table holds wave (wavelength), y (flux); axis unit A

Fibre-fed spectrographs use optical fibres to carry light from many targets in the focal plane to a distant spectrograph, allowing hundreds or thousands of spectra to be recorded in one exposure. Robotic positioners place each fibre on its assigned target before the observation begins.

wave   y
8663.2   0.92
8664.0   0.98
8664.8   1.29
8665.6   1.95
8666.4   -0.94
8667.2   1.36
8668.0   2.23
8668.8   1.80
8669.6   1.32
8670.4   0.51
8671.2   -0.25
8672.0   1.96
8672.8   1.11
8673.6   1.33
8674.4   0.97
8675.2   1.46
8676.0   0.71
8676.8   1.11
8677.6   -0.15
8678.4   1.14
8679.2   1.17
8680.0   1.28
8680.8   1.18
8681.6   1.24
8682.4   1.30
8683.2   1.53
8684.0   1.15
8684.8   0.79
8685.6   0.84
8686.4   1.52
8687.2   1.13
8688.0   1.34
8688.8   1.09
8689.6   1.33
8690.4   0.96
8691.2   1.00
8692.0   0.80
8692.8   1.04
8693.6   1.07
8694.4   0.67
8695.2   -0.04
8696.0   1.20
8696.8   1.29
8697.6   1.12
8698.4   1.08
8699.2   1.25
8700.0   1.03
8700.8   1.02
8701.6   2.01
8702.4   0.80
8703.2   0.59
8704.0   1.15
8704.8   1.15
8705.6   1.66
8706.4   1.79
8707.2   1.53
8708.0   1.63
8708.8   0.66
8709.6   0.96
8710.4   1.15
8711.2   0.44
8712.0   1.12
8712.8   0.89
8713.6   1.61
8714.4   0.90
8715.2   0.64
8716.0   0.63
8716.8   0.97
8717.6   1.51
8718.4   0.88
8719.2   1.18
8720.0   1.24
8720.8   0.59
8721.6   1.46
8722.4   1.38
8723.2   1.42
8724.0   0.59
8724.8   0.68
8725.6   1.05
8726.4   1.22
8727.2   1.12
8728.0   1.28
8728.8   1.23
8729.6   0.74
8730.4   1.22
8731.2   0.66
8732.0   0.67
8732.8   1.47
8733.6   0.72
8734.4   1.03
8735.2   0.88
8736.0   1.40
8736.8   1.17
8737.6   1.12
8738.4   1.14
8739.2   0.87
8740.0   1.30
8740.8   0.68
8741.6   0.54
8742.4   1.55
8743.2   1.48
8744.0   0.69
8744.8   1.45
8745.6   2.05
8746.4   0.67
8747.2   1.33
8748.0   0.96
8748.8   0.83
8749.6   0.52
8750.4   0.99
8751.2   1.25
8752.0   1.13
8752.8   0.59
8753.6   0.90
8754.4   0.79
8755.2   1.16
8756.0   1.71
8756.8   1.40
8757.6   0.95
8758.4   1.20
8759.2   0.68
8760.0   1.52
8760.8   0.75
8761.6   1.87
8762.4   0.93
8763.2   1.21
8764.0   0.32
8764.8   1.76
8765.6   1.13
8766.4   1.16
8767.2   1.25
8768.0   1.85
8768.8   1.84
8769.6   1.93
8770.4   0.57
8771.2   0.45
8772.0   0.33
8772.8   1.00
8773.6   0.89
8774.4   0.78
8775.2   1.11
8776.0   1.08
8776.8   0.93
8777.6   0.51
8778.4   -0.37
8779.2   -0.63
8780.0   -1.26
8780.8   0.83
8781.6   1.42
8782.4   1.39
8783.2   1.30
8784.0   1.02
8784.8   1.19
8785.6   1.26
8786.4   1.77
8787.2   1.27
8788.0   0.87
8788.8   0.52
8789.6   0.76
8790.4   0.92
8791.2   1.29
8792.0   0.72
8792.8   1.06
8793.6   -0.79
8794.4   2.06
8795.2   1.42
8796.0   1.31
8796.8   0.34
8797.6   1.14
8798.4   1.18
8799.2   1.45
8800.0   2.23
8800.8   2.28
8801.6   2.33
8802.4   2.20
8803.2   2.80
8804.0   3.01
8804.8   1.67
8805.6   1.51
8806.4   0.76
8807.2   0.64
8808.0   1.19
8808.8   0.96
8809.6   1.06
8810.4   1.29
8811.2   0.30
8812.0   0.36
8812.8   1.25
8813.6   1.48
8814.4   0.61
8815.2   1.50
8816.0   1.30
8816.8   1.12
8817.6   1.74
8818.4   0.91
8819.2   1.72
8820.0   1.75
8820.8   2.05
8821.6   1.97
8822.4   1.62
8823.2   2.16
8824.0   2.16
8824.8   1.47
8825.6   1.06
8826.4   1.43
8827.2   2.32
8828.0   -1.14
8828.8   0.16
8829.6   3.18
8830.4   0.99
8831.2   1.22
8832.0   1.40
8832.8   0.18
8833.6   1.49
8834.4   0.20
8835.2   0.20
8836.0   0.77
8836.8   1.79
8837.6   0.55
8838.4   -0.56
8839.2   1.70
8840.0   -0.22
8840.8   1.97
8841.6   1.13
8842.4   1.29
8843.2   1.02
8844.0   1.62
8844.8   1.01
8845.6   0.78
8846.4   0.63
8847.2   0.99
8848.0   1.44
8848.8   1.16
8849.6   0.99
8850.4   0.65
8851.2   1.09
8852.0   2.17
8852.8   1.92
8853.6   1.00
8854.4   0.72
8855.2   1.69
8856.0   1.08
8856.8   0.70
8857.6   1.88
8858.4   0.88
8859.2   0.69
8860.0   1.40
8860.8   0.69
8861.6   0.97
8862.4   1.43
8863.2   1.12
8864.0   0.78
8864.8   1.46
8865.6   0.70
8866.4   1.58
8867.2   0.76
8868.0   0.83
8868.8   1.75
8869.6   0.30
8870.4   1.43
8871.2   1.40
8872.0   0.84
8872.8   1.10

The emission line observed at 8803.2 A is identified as [S II] 6716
